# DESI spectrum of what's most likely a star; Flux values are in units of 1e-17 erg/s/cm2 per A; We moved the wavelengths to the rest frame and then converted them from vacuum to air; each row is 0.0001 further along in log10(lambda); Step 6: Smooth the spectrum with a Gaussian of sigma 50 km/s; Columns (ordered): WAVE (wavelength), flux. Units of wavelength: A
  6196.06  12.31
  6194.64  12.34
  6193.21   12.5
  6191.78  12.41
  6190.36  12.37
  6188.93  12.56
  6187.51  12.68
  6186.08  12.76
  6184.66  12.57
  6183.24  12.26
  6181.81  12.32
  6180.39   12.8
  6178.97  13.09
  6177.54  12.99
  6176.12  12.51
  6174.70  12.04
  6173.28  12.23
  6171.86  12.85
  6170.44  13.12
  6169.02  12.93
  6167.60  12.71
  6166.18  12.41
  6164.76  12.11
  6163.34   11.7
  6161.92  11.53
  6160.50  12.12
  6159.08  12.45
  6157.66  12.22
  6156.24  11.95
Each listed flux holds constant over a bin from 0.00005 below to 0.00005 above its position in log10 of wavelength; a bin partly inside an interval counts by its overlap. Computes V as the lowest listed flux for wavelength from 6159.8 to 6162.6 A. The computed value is 11.53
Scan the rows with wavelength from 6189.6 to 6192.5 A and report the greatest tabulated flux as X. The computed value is 12.41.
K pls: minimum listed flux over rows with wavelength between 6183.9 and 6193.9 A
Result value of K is 12.37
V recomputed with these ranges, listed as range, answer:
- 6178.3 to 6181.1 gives 12.8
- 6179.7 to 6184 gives 12.26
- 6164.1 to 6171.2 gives 12.11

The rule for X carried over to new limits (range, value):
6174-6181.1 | 13.09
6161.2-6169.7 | 12.93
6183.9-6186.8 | 12.76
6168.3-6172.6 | 13.12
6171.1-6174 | 12.85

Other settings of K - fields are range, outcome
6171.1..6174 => 12.23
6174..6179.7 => 12.04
